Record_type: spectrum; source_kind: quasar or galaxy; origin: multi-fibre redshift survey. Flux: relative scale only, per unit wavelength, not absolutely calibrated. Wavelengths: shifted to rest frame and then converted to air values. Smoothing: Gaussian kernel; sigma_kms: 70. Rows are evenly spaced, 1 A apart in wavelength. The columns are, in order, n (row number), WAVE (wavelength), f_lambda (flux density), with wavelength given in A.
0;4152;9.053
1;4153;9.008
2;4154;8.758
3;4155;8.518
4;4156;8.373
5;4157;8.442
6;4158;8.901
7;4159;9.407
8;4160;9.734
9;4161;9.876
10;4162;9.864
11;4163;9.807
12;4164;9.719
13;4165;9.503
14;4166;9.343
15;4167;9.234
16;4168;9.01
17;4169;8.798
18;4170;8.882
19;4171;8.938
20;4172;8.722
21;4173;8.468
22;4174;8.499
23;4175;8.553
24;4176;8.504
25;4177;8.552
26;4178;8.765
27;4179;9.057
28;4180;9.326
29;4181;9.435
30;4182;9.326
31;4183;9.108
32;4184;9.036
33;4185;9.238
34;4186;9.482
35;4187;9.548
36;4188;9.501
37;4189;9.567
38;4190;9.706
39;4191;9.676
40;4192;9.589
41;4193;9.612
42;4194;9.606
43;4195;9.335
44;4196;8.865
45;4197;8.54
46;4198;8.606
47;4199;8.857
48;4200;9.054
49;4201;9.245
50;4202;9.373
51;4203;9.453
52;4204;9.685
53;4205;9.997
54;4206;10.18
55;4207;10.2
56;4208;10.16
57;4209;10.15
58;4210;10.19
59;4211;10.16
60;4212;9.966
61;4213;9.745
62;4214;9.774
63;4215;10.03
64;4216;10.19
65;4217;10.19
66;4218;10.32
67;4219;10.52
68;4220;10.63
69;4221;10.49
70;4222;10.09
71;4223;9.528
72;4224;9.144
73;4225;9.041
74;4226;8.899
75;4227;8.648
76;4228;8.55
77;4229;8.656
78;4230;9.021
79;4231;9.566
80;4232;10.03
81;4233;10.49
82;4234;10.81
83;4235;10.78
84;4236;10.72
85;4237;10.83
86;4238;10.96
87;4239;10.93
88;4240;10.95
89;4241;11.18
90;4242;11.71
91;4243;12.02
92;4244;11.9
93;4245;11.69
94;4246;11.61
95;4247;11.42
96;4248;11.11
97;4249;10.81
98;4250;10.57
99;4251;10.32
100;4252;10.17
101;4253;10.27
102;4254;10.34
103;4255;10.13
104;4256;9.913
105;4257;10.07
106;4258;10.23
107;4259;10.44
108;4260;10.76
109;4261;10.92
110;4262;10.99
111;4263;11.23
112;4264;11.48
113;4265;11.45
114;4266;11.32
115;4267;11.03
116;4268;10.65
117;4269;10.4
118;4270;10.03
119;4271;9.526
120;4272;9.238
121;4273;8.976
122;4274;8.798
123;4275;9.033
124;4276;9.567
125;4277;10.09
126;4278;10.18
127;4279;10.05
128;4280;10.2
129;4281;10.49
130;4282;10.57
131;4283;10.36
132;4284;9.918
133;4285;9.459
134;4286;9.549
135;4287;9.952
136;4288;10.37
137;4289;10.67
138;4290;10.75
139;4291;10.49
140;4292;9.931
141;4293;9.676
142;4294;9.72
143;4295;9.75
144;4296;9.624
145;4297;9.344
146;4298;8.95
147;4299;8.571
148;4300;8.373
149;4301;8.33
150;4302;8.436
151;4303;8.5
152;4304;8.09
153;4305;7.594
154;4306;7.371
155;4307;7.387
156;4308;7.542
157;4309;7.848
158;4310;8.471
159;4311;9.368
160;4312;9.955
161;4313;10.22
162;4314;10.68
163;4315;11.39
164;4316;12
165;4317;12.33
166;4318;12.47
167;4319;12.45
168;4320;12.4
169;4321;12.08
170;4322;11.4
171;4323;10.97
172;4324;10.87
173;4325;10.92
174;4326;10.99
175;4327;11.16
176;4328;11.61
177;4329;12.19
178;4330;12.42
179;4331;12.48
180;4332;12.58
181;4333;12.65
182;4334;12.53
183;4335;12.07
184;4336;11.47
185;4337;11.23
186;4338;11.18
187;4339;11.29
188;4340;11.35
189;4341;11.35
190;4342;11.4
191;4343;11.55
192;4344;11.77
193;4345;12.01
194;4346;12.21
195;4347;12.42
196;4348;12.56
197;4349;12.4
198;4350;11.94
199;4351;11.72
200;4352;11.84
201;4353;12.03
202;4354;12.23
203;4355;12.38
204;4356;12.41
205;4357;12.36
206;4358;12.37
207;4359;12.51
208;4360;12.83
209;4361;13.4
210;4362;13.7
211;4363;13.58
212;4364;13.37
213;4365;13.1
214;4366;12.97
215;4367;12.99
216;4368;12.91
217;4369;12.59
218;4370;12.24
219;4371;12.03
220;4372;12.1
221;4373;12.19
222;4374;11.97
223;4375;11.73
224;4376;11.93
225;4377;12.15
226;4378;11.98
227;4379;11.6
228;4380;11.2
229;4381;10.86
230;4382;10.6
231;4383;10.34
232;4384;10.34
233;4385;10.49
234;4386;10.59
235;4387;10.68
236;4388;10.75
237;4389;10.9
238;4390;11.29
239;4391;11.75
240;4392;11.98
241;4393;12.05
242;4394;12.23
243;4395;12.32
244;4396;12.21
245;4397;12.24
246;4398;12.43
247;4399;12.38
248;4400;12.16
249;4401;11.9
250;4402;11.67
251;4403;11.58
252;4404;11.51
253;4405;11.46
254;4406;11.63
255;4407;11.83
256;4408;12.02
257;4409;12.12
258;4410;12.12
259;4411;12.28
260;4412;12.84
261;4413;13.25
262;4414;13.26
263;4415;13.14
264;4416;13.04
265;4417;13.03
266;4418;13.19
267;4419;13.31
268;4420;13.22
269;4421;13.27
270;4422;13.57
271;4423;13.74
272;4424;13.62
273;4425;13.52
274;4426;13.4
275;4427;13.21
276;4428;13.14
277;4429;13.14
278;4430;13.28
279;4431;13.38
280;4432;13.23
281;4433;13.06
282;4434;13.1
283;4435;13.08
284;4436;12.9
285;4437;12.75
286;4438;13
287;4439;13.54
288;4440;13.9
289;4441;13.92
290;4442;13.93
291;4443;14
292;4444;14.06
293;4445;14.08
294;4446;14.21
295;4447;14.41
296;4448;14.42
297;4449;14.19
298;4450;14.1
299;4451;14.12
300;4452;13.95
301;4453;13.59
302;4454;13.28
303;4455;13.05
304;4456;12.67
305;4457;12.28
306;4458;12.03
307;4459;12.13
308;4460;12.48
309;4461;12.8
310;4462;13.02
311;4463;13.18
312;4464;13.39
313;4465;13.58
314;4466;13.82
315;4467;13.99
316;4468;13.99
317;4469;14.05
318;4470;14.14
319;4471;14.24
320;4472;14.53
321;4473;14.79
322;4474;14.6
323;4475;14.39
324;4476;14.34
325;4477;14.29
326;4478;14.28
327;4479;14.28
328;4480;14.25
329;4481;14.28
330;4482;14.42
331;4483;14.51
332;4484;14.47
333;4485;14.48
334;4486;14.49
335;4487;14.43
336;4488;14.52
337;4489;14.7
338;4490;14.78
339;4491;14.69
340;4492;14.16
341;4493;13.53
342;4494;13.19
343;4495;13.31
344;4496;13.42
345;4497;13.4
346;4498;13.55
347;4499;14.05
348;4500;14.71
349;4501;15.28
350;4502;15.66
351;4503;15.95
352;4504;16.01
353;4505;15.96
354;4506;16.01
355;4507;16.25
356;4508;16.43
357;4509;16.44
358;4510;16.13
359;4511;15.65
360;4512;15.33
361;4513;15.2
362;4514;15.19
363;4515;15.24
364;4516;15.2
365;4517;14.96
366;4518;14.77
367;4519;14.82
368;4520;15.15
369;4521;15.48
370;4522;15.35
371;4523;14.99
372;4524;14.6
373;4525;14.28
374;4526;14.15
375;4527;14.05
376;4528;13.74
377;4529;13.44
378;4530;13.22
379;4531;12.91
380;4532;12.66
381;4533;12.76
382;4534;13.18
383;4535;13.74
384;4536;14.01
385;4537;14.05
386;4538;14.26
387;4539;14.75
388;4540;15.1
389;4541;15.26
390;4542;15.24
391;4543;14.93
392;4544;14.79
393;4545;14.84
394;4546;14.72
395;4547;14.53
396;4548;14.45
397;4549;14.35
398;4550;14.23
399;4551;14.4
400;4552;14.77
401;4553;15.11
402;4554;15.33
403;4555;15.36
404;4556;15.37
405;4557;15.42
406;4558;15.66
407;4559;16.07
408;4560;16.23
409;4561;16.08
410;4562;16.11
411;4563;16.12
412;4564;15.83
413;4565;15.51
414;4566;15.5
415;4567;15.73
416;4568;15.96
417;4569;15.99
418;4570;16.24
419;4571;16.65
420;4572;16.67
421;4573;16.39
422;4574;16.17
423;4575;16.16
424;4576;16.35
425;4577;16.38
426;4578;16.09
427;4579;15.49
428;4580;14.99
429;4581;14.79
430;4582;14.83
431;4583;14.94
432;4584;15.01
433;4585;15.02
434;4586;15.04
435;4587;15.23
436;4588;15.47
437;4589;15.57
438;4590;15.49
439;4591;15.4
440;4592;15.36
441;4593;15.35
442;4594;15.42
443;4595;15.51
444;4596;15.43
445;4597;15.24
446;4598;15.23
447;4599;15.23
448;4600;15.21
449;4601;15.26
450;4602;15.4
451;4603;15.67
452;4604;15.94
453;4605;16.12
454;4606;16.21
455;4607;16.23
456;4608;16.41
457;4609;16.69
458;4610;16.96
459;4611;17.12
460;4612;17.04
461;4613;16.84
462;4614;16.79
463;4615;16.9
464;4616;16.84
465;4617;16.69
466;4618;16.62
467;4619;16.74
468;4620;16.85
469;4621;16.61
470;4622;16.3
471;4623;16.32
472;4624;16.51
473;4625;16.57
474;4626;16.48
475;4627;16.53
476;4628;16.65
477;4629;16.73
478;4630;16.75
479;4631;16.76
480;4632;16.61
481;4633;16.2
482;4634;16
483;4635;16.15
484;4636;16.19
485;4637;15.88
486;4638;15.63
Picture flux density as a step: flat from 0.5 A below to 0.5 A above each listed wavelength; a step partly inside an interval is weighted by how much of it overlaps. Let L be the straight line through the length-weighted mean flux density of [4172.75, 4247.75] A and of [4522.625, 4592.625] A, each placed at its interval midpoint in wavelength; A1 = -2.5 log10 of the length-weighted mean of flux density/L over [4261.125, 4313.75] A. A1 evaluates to 0.14 mag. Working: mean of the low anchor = 9.81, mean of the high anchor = 15.1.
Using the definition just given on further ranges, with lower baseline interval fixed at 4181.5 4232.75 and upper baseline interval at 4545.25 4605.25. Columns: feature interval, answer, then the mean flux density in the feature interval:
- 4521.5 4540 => 0.06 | 13.9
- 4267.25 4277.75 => 0.10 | 9.68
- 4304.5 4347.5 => 0.04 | 11.1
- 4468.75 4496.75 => -0.02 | 14.3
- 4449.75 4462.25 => 0.05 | 13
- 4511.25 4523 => -0.04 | 15.2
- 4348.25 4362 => -0.04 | 12.4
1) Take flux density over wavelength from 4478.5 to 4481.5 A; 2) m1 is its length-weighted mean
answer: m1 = 14.3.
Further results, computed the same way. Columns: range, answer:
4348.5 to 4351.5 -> 12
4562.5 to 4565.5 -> 15.8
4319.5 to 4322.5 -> 12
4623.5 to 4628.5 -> 16.5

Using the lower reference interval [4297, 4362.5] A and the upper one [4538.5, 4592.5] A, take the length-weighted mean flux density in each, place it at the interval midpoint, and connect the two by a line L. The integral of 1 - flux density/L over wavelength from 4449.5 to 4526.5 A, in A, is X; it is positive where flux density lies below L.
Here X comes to -2.01 A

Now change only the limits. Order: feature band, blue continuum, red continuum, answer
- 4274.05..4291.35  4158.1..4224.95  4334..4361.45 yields 1.4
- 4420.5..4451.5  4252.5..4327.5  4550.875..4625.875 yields -1.6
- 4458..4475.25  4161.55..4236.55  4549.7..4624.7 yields 0.3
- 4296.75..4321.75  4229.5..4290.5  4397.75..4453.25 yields 3.7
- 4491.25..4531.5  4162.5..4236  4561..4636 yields -0.5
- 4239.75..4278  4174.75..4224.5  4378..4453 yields -0.7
